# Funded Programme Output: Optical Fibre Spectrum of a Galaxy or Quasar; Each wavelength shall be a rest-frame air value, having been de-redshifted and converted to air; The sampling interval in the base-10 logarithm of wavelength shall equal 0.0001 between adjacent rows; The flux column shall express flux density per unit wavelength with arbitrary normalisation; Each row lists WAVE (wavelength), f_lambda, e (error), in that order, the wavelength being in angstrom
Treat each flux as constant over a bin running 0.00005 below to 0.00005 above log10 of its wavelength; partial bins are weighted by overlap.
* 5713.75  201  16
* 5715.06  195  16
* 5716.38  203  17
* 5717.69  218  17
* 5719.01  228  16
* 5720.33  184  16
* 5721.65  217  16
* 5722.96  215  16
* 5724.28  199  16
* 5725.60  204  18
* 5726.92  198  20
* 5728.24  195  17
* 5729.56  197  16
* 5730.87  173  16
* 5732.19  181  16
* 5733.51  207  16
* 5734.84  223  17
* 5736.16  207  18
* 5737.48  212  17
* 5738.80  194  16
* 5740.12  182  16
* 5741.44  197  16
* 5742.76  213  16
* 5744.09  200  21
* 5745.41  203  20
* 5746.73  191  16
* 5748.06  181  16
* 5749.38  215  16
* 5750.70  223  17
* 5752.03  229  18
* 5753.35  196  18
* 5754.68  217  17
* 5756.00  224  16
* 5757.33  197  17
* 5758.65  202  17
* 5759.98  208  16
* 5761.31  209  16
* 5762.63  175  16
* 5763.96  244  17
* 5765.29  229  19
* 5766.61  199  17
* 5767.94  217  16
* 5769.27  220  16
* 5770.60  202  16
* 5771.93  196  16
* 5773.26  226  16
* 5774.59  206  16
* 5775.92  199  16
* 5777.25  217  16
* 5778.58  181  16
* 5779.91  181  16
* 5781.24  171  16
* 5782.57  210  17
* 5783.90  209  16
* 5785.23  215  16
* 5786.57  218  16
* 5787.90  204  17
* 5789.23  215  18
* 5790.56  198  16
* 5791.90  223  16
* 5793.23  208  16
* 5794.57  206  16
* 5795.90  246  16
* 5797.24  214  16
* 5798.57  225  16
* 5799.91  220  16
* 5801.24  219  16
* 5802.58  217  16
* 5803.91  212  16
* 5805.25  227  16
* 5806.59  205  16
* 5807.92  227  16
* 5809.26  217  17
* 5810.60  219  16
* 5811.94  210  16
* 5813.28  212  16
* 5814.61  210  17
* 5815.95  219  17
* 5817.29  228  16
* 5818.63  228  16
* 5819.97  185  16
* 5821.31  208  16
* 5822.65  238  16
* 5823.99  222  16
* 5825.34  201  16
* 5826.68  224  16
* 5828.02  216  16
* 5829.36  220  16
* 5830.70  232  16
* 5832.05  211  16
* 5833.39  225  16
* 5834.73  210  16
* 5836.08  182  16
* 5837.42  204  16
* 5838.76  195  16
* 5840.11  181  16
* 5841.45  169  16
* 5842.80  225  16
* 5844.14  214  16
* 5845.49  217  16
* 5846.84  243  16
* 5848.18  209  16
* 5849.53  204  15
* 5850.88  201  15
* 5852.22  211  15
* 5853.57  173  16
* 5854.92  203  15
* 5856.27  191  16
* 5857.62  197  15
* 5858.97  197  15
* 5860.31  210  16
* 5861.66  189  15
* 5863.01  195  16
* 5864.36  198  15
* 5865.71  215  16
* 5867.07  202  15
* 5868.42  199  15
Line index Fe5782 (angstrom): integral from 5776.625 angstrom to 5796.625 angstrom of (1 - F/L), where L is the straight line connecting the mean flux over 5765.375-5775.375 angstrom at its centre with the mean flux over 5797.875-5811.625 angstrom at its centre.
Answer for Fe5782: 0.7 angstrom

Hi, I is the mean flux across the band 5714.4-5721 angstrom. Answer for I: 206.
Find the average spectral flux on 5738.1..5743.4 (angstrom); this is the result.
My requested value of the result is 197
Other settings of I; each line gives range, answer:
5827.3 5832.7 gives 220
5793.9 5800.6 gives 222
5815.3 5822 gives 214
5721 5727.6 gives 207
